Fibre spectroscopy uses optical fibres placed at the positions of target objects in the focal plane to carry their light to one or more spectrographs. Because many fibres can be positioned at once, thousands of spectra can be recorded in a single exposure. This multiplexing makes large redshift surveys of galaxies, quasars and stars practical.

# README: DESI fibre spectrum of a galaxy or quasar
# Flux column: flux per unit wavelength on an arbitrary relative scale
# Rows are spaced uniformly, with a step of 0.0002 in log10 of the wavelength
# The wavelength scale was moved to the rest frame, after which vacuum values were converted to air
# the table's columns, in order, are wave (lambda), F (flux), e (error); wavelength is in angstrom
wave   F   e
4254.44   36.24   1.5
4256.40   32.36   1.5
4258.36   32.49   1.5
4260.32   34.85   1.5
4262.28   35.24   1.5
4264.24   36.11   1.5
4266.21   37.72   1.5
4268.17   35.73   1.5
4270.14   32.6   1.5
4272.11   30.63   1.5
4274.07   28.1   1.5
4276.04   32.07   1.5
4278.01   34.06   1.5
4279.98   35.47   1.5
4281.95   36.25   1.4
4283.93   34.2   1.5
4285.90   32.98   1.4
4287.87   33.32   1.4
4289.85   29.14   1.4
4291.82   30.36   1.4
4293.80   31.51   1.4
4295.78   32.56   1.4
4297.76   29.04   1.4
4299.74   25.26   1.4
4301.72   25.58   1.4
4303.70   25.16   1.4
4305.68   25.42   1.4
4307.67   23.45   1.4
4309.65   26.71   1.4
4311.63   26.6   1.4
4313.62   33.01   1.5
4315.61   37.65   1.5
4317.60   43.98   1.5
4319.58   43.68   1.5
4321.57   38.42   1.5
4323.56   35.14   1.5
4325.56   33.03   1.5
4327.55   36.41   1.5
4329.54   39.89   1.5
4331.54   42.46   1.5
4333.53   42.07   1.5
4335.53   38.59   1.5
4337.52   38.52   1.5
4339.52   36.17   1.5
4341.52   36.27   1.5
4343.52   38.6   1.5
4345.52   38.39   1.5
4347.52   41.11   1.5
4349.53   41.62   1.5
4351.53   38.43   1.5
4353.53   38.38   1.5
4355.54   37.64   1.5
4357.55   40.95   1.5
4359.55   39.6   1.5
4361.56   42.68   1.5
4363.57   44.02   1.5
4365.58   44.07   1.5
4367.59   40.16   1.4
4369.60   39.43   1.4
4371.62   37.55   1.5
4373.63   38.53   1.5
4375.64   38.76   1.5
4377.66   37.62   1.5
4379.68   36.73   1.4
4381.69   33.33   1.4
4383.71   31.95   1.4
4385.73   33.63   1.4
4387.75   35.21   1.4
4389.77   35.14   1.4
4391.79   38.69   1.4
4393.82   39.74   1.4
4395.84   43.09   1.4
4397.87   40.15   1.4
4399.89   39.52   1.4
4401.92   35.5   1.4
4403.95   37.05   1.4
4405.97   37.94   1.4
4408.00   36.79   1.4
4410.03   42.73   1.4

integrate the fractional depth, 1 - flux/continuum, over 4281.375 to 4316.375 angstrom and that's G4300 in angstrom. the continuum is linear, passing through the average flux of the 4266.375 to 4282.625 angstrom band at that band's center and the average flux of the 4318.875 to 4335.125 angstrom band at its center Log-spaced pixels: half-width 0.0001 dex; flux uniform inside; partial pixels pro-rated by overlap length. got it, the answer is 5.9 angstrom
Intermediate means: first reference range 33.3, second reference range 38.8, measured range 29.8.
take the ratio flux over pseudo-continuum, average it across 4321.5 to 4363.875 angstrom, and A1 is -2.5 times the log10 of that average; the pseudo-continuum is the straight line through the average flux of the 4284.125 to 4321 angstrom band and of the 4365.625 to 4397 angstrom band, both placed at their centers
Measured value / -0.14 mag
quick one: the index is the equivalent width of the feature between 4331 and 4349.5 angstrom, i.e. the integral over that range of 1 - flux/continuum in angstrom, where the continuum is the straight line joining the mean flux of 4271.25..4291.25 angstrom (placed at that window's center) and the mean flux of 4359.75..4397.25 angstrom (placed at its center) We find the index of -1.6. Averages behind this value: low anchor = 32.6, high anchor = 38.4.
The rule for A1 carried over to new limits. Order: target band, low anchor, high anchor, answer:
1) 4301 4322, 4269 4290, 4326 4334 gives 0.18 mag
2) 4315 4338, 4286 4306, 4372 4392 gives -0.24 mag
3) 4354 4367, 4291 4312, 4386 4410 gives -0.21 mag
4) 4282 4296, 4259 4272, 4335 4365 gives 0.13 mag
